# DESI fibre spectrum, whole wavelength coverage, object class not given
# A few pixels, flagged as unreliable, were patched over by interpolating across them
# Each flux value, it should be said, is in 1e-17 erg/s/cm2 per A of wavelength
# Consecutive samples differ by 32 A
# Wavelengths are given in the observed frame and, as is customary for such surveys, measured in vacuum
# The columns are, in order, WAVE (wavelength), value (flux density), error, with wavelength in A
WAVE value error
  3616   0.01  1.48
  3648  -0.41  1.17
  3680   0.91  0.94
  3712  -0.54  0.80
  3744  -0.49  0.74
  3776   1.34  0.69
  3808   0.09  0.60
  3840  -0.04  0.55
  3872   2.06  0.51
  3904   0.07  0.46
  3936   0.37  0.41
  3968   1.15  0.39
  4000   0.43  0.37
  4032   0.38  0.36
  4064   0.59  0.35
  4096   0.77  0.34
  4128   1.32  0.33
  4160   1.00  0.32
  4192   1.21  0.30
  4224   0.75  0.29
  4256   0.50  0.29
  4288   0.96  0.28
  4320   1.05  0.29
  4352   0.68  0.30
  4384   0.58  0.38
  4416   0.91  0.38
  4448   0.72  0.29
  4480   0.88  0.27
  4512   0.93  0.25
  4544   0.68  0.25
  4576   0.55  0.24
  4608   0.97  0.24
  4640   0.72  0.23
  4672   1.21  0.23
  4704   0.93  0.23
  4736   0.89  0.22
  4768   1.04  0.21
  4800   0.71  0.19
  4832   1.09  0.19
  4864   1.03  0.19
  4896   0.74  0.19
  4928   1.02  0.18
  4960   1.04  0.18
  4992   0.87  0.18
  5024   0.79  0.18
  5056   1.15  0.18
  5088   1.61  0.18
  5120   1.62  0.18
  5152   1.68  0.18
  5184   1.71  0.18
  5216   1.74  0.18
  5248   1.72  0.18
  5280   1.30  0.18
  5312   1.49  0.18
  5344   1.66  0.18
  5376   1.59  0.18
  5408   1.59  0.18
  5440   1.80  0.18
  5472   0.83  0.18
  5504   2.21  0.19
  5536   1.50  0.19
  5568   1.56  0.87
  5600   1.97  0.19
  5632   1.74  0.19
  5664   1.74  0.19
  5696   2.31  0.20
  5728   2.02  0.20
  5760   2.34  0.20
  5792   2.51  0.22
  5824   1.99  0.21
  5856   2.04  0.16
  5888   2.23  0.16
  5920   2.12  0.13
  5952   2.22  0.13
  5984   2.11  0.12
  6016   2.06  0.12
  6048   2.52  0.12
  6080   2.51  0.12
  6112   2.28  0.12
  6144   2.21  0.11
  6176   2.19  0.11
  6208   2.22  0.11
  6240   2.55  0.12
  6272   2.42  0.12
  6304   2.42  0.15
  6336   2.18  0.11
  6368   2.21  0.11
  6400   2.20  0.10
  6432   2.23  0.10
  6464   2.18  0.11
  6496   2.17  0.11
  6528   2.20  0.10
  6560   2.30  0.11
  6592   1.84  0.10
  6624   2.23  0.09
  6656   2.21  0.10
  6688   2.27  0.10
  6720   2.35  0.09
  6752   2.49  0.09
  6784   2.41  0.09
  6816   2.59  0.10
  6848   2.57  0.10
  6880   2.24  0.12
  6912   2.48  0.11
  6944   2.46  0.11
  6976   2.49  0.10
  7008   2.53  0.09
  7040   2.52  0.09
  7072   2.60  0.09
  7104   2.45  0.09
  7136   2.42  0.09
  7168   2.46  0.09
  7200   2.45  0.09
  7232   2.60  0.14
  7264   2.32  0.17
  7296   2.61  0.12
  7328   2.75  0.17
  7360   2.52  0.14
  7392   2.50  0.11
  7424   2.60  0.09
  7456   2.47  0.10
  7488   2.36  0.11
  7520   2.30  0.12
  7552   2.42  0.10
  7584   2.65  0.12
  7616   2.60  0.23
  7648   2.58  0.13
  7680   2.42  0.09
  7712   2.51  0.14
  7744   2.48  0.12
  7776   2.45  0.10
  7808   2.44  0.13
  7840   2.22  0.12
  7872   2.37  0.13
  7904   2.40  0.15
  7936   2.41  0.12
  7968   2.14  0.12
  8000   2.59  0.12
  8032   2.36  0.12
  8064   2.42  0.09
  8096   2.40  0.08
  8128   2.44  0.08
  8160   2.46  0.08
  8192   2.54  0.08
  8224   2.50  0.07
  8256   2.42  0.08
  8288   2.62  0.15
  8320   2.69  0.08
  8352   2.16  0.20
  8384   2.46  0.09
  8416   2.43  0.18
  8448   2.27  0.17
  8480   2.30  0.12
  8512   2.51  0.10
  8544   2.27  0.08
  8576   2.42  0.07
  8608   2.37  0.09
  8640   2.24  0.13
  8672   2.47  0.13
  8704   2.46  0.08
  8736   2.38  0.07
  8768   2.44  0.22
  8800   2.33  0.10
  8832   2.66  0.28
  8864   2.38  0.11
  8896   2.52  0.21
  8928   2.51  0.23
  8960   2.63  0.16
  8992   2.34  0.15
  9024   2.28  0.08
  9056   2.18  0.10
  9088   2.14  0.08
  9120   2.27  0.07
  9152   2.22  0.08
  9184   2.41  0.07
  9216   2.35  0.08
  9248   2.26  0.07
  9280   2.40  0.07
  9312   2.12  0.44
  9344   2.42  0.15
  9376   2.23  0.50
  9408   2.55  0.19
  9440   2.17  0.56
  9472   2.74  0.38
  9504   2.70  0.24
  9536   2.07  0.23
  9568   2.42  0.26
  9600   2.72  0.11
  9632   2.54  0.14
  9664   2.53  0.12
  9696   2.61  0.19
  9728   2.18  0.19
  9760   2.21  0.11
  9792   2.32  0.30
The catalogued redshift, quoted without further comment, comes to 0.273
